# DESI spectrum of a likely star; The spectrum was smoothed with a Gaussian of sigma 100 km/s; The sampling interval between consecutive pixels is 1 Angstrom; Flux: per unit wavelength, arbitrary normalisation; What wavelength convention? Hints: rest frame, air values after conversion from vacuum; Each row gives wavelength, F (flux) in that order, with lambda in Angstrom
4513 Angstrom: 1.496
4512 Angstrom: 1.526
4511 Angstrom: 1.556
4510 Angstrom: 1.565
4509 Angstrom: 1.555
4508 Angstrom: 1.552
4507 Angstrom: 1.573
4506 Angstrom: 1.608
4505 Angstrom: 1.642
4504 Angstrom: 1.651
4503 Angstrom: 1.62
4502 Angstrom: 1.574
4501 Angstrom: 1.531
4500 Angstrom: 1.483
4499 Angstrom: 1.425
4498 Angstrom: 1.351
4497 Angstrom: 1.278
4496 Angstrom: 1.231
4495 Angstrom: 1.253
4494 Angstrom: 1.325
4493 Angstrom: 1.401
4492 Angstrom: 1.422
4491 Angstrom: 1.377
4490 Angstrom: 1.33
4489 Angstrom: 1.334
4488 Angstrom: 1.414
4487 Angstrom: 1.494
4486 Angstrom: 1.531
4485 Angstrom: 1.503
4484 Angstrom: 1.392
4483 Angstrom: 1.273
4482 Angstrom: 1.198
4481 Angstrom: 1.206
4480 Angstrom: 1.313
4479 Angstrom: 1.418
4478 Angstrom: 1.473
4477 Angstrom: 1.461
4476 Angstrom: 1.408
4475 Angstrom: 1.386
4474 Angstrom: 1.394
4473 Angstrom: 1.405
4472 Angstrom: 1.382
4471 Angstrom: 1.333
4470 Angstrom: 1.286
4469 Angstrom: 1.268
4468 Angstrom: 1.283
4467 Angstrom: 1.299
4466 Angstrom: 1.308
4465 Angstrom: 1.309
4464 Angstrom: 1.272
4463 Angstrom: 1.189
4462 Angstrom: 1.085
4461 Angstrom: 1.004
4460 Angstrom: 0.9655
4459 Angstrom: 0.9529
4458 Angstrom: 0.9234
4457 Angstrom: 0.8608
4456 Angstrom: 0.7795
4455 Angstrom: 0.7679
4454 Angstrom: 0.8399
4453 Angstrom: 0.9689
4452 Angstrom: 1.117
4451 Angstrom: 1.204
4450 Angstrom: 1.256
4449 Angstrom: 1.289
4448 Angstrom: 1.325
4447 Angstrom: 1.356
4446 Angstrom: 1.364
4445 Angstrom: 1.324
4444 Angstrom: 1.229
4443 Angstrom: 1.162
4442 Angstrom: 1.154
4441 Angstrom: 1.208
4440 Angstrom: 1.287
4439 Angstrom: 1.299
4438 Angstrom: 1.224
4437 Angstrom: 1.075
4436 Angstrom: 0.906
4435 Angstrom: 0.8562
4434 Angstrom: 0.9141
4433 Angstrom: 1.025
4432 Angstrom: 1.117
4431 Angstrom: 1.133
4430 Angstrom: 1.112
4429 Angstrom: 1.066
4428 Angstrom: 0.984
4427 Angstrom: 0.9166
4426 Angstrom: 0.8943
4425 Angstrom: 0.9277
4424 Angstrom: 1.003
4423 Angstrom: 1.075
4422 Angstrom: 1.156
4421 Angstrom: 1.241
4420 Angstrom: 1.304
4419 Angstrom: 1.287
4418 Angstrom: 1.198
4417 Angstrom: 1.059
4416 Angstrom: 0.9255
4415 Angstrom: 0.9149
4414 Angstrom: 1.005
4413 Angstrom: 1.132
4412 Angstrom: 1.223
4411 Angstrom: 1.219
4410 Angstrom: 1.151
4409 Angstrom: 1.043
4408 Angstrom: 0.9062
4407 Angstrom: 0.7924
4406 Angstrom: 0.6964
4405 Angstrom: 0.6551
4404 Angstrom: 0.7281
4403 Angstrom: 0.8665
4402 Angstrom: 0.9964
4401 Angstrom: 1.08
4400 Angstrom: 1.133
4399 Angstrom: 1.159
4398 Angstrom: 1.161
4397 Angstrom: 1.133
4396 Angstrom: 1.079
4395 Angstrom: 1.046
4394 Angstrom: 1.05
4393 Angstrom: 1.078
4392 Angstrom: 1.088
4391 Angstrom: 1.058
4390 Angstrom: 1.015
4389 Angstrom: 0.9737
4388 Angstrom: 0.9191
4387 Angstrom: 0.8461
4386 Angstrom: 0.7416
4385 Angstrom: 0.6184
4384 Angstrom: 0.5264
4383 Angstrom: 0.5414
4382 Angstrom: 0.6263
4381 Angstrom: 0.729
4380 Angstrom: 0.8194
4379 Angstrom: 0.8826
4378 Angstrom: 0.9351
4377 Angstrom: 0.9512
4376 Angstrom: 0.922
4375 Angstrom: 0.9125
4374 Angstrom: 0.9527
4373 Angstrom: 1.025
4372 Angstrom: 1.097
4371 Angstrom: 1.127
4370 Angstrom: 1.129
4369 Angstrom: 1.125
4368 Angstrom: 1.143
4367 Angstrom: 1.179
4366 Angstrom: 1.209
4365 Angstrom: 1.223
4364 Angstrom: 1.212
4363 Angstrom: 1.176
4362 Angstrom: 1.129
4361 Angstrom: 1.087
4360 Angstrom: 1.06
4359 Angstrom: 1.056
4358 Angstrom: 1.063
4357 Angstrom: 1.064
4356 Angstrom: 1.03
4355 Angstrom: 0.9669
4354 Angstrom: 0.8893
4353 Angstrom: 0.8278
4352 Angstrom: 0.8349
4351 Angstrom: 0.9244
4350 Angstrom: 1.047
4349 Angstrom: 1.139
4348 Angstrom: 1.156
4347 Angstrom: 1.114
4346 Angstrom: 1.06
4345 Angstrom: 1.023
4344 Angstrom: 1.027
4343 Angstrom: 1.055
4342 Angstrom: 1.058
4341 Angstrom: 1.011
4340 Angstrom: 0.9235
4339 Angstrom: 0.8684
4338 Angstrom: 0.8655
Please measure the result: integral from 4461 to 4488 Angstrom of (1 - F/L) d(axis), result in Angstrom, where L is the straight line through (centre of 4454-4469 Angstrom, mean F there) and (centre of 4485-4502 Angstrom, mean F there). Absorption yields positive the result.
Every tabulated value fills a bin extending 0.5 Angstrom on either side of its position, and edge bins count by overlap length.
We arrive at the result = -3.0 Angstrom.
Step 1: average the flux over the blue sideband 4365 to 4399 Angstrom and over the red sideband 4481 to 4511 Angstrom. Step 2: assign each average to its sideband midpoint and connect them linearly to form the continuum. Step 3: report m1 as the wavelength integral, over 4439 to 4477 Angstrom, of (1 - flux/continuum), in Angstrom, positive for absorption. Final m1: 2.68 Angstrom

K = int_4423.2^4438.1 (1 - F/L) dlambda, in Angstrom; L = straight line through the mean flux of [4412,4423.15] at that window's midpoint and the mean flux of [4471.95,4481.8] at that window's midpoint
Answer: 2.2 Angstrom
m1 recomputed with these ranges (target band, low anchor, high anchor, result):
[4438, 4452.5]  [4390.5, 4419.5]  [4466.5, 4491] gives -0.5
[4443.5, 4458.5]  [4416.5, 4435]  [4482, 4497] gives 1.0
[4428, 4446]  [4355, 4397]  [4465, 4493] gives 1.3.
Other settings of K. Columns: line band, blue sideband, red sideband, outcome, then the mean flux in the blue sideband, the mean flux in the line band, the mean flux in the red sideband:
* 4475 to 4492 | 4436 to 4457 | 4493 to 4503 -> -0.7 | 1.15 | 1.38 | 1.4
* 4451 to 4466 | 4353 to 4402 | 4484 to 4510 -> 3.3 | 0.998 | 1.02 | 1.46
